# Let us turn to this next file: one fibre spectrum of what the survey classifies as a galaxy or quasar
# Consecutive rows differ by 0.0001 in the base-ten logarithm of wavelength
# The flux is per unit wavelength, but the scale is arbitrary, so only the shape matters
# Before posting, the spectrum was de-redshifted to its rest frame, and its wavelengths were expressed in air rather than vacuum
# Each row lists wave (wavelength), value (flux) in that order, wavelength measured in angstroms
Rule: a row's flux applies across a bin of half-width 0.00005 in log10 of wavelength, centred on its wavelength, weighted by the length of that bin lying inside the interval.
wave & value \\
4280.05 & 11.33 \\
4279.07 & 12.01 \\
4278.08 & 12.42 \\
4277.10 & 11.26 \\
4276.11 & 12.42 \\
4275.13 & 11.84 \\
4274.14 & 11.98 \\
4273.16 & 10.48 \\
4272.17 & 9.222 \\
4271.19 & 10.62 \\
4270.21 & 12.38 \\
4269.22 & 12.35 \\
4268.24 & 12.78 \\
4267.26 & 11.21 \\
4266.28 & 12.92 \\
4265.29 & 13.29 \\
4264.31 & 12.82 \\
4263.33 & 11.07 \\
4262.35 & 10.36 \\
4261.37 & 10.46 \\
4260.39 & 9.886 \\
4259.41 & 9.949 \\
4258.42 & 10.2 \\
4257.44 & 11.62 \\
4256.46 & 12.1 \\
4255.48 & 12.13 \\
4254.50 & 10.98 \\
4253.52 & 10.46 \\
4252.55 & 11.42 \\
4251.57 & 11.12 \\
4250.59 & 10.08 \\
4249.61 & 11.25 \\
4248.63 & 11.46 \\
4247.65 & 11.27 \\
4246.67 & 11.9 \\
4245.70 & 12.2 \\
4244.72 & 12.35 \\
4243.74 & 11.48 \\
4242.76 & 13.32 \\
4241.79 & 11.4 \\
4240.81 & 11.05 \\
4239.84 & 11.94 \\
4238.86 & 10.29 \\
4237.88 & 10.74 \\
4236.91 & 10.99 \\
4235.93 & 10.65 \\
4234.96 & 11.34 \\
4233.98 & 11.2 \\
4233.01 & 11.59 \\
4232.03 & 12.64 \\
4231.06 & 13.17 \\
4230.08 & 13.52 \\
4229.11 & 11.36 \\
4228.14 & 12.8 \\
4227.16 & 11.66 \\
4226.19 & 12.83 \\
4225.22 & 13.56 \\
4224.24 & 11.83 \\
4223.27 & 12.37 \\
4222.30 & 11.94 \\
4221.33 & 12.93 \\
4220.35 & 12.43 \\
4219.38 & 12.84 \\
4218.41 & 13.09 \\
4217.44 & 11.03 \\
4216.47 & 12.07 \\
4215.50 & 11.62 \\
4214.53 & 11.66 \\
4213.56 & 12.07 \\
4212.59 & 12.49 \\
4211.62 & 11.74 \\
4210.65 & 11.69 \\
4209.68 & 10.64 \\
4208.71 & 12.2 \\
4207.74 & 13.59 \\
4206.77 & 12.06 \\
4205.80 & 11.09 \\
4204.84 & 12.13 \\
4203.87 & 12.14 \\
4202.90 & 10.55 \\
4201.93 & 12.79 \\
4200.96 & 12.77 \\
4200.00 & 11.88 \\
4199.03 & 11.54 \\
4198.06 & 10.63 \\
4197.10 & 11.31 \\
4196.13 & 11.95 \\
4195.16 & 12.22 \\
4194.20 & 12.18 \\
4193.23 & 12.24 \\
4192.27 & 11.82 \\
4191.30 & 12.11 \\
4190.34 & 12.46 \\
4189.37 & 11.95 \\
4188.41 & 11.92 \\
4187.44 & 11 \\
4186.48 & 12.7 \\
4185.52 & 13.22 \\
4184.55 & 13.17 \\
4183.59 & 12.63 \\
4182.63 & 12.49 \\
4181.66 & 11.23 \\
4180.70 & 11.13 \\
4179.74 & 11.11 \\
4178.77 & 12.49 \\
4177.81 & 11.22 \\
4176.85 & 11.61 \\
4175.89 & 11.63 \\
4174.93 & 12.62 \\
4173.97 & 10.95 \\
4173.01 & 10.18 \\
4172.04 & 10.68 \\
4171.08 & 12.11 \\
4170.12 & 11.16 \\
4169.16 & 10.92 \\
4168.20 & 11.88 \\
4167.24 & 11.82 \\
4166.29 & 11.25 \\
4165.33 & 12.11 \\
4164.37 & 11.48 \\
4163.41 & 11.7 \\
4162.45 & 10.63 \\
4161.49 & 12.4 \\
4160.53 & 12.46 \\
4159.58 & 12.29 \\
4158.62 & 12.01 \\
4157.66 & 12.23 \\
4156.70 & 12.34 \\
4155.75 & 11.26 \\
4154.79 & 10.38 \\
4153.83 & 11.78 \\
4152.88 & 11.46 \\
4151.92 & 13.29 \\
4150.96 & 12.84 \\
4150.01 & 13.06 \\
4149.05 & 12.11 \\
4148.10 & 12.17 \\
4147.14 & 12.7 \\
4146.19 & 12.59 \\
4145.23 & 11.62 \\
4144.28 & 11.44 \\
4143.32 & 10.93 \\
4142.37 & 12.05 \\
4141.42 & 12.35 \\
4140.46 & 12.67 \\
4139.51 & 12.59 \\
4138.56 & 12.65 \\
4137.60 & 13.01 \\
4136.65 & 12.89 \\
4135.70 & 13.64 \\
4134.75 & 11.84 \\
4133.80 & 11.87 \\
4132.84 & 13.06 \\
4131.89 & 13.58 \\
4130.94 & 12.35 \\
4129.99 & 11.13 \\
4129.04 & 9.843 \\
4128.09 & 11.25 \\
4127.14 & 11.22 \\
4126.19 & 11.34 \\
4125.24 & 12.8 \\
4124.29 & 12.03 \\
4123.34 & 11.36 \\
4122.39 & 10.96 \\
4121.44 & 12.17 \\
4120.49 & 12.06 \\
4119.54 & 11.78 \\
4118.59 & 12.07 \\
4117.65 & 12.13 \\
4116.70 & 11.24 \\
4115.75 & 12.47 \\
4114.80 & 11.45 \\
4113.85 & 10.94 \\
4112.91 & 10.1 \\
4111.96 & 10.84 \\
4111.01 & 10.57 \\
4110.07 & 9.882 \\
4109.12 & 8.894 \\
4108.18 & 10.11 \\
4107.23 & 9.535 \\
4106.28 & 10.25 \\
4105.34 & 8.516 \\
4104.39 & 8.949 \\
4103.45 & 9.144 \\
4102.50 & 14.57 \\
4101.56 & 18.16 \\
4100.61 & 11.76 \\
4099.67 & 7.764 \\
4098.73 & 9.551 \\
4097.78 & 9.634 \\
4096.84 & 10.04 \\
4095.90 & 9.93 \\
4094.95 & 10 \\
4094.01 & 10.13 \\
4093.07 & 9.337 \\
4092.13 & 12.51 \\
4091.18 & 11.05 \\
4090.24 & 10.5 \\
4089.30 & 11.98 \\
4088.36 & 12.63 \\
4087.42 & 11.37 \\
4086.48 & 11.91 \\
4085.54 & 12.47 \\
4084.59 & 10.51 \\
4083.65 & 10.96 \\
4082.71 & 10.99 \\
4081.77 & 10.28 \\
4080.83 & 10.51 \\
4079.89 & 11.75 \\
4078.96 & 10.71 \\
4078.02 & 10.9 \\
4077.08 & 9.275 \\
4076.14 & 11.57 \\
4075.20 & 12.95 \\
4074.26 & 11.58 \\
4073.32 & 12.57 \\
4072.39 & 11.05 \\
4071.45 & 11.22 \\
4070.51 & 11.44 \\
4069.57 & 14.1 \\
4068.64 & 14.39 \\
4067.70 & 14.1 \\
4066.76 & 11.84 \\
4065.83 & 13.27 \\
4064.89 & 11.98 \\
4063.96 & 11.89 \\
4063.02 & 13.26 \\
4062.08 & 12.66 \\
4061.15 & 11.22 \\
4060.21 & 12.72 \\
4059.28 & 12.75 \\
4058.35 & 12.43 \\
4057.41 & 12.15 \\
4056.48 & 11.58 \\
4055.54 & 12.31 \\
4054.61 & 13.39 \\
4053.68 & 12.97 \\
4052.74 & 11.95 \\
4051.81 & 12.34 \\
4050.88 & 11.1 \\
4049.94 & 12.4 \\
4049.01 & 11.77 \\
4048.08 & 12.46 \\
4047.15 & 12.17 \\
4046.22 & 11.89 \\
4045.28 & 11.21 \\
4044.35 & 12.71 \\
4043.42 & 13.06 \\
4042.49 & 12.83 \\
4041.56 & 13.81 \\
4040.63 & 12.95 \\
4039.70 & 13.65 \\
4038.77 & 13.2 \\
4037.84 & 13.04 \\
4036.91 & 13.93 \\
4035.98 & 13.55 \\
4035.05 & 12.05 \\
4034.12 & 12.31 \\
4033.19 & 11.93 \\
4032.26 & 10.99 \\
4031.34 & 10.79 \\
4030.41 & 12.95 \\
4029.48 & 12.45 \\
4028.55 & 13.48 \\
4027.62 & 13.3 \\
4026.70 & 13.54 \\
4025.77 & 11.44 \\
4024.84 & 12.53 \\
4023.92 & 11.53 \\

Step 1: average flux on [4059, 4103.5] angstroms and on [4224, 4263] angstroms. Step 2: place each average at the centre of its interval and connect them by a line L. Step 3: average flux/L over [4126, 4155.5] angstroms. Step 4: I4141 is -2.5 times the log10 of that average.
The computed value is -0.05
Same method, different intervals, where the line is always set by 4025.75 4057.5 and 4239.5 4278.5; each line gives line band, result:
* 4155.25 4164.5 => 0.01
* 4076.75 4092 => 0.11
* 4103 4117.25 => 0.19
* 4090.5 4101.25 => 0.19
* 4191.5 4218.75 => -0.01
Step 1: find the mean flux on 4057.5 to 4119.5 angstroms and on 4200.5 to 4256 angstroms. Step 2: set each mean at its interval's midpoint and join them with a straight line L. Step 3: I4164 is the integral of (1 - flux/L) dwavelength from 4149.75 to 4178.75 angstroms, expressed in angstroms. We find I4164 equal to -0.3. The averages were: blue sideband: 11.3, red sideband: 11.9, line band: 11.7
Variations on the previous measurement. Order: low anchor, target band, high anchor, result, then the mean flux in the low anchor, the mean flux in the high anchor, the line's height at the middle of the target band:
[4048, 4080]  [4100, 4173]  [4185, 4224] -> 2.35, 12.2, 12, 12.1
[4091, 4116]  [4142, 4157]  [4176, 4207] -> -0.95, 10.6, 11.9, 11.3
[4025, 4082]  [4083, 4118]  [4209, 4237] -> 3.96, 12.3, 12.1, 12.2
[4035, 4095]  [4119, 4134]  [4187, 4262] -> 0.18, 12.1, 11.8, 11.9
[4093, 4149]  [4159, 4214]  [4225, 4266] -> -1.63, 11.4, 11.6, 11.5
